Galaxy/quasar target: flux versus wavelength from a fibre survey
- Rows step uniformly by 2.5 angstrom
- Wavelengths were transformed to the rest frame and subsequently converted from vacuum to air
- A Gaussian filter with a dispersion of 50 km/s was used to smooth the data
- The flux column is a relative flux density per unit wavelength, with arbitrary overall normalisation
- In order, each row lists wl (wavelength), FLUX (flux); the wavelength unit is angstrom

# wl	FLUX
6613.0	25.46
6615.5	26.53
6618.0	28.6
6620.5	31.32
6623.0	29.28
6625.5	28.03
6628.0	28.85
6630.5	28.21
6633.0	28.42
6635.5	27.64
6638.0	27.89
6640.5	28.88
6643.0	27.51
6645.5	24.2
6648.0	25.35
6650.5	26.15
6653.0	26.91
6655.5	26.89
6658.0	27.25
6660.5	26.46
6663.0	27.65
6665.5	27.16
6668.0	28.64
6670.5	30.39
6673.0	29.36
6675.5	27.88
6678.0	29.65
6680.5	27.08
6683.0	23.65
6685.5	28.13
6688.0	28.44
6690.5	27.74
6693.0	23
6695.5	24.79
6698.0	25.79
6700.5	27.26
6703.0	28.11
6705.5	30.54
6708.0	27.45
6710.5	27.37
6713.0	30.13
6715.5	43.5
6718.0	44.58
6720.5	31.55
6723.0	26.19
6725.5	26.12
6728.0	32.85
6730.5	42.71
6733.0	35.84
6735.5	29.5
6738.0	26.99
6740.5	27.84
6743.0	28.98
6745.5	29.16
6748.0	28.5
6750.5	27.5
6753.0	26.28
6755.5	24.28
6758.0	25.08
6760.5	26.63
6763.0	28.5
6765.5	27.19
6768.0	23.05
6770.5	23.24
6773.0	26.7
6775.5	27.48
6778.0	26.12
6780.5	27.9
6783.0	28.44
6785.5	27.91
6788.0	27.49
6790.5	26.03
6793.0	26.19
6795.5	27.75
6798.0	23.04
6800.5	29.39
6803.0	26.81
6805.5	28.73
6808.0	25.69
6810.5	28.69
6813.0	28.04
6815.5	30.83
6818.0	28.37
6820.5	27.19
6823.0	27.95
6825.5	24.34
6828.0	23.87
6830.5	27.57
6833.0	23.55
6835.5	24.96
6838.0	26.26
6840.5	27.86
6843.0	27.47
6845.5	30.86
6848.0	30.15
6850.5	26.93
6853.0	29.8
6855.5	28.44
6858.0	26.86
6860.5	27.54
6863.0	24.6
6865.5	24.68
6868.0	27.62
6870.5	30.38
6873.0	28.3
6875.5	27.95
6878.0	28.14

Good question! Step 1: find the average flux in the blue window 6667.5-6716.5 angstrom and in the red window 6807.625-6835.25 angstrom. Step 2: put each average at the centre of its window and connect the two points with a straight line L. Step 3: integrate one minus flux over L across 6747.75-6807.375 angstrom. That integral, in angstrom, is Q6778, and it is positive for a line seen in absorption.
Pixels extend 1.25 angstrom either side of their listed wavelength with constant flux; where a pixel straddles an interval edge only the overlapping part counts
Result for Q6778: 1.6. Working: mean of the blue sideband 28.4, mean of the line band 26.6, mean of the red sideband 26.9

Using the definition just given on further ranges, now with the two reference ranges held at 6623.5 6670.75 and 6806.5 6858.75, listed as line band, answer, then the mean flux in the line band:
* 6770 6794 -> 0.50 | 26.9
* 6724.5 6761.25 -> -2.45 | 29.3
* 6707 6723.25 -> -3.56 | 33.5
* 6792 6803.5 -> 0.33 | 26.6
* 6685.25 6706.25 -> 0.38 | 27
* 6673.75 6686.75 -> 0.05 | 27.4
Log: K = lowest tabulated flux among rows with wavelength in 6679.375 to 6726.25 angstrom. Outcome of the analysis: 23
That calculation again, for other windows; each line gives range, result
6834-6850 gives 24.96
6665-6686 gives 23.65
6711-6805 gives 23.04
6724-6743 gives 26.12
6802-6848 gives 23.55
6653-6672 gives 26.46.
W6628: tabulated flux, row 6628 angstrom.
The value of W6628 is 28.85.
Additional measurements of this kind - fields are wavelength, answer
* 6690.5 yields 27.74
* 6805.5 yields 28.73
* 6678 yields 29.65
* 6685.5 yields 28.13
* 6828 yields 23.87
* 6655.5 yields 26.89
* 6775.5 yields 27.48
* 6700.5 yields 27.26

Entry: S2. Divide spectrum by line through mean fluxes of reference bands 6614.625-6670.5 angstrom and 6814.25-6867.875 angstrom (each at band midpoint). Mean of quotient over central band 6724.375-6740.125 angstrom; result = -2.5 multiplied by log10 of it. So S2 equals -0.17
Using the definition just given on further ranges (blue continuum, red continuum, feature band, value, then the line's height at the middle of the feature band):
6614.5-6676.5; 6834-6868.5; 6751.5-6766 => 0.05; 27.6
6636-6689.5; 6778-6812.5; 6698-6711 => -0.02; 27.3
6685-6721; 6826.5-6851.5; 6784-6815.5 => 0.02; 27.8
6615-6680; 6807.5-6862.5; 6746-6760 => 0.05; 27.6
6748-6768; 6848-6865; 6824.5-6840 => 0.08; 27.2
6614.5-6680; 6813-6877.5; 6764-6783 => 0.06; 27.6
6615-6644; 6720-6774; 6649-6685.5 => 0.04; 28.4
